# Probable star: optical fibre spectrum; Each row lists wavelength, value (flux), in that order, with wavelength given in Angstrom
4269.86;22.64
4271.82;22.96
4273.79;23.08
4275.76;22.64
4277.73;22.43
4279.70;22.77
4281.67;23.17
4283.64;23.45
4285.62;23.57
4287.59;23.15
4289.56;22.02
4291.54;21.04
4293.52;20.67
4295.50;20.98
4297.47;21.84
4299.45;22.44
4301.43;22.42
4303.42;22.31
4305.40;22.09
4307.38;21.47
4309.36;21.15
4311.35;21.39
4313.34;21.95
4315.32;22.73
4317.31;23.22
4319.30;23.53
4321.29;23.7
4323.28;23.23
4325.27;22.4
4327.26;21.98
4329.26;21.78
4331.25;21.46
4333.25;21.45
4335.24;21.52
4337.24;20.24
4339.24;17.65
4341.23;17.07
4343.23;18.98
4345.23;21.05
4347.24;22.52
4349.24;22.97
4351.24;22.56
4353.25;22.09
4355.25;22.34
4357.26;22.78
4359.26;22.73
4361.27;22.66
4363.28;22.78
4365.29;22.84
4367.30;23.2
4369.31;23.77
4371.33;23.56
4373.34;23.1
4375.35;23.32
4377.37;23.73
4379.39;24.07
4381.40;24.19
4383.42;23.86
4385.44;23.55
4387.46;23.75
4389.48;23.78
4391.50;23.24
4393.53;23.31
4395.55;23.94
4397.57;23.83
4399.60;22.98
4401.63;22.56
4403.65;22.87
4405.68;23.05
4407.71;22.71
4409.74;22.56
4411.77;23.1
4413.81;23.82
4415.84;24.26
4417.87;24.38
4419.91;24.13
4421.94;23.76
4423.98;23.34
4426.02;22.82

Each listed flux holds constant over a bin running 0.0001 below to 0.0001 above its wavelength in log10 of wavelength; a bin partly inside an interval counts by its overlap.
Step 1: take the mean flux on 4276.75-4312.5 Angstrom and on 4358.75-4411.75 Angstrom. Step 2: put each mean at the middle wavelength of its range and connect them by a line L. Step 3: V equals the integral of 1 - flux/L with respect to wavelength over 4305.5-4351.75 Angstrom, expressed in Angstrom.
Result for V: 2.1 Angstrom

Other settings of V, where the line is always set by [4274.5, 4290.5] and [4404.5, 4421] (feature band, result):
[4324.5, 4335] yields 0.6 Angstrom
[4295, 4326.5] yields 1.0 Angstrom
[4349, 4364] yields 0.4 Angstrom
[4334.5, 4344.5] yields 1.8 Angstrom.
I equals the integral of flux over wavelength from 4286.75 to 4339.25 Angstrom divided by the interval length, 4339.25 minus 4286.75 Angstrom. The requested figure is 21.9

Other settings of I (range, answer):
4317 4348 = 21.3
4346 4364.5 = 22.6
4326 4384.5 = 22.2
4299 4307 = 22.2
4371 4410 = 23.4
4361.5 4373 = 23.2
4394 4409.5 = 23.1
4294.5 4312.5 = 21.8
